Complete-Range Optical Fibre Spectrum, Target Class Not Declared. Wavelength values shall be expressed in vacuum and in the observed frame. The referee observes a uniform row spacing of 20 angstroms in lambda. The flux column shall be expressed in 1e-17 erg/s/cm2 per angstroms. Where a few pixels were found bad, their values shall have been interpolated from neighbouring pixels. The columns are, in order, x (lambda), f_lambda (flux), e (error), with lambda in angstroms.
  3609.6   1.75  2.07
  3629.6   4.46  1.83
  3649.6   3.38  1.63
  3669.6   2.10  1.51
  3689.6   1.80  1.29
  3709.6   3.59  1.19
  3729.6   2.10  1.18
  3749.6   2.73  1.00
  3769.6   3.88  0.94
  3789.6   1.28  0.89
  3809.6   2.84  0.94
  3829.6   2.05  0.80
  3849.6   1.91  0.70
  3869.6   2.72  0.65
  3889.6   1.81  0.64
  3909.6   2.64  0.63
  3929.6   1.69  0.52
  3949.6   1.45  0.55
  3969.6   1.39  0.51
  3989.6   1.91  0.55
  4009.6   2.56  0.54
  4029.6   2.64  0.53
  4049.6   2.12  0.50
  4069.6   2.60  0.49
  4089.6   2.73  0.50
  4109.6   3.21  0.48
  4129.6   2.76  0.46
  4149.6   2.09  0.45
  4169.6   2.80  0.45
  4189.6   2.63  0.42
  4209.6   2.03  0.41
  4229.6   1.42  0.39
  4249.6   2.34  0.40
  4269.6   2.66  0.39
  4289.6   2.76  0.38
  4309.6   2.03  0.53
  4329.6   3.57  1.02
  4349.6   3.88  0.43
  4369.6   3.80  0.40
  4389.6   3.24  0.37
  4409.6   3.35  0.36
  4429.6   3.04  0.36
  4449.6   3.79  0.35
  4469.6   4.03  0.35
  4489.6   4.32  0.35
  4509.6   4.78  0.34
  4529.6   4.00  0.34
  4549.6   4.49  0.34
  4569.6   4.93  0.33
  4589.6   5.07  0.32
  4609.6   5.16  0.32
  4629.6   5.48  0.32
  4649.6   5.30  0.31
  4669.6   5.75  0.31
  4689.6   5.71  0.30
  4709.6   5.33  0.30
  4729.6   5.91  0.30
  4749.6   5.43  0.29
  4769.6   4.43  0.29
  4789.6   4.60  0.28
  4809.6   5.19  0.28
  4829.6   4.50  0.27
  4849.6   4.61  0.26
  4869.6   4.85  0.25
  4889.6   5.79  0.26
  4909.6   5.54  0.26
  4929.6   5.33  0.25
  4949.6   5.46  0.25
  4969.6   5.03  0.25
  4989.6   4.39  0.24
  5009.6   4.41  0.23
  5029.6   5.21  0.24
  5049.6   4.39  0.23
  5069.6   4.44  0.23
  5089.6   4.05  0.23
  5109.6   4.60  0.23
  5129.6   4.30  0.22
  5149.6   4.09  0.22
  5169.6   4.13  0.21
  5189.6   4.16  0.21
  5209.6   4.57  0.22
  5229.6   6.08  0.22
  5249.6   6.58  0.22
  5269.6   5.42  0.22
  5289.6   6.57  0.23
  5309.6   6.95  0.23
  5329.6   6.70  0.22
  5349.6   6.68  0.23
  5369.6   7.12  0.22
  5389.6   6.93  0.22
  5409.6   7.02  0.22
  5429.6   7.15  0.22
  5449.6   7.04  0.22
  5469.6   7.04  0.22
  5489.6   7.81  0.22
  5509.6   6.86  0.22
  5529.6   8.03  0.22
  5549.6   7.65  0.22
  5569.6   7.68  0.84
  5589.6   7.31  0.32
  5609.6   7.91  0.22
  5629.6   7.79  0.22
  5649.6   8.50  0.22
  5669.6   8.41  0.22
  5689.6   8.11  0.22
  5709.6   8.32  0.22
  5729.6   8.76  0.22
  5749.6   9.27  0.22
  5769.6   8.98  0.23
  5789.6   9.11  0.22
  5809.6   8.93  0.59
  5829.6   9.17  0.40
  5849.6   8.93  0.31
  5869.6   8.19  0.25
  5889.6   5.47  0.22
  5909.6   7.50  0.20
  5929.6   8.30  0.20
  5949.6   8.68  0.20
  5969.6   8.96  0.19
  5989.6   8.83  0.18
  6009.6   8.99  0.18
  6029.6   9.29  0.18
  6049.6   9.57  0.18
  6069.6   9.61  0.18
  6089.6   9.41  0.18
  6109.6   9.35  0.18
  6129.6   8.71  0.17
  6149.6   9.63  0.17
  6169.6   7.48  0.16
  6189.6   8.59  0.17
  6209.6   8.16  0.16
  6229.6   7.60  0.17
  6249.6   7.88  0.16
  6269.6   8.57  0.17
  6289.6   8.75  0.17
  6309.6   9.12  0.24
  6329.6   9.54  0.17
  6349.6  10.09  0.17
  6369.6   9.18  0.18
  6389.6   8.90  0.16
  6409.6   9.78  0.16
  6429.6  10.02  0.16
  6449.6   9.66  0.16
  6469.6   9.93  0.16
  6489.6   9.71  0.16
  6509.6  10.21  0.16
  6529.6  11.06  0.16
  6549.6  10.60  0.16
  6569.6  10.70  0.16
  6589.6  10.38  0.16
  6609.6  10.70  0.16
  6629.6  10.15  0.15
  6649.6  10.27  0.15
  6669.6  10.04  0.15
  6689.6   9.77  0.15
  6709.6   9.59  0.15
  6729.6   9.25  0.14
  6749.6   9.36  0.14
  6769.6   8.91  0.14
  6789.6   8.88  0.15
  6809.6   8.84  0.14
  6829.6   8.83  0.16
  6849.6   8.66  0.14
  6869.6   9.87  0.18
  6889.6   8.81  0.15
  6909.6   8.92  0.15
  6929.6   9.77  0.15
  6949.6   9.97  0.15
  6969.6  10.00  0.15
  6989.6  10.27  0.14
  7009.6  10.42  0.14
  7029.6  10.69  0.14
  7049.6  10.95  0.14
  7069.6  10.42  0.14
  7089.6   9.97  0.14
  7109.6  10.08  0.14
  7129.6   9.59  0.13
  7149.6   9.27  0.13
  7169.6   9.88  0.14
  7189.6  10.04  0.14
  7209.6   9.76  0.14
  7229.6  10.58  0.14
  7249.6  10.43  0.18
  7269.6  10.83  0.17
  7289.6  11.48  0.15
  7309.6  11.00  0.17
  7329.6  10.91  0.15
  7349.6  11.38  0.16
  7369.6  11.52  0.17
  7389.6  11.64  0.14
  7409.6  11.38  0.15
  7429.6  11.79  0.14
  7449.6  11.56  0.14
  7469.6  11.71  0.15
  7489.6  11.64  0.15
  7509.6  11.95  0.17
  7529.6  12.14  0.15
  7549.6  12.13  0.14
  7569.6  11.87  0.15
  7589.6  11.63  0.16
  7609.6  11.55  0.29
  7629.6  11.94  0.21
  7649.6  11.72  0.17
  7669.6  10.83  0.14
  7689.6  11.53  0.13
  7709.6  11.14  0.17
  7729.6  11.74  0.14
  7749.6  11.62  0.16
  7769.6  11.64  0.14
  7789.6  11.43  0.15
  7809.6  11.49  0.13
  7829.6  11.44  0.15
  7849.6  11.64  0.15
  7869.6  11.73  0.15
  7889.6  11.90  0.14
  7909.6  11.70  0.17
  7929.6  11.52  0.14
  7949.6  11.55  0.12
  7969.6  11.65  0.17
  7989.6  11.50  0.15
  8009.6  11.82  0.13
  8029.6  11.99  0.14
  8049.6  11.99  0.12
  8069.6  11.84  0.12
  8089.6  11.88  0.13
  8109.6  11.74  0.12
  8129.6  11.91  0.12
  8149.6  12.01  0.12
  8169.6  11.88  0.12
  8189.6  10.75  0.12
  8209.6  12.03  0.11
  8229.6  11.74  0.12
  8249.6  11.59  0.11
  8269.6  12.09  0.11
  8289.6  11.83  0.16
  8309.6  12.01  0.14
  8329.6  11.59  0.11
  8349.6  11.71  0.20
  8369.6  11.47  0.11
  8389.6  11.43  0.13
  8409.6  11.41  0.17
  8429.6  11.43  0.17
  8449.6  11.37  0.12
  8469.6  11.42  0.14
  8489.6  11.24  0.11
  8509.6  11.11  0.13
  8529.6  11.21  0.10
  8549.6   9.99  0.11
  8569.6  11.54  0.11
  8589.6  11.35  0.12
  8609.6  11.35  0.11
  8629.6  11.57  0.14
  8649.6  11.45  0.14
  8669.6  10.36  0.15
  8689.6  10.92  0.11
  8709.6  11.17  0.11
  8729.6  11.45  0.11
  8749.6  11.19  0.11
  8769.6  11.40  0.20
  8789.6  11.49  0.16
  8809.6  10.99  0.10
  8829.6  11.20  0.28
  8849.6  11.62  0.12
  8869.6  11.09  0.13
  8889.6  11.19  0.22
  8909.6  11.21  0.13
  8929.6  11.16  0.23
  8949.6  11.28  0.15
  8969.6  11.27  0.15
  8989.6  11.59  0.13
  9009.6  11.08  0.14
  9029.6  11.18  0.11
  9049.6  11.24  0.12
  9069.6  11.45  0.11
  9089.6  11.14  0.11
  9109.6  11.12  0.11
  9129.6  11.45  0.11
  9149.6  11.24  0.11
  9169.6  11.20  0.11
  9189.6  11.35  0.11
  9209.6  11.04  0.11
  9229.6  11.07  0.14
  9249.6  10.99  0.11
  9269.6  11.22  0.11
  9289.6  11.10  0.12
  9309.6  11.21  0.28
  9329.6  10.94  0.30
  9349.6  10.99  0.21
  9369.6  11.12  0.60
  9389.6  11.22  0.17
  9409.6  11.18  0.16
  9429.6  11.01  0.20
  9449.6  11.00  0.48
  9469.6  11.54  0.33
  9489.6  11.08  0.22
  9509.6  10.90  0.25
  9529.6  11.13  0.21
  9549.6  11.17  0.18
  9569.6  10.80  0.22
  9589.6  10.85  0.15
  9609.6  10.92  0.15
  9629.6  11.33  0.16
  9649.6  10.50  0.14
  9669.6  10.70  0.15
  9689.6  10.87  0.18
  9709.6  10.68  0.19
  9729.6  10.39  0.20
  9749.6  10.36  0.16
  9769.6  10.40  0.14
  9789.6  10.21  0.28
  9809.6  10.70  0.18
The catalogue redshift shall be 0.00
